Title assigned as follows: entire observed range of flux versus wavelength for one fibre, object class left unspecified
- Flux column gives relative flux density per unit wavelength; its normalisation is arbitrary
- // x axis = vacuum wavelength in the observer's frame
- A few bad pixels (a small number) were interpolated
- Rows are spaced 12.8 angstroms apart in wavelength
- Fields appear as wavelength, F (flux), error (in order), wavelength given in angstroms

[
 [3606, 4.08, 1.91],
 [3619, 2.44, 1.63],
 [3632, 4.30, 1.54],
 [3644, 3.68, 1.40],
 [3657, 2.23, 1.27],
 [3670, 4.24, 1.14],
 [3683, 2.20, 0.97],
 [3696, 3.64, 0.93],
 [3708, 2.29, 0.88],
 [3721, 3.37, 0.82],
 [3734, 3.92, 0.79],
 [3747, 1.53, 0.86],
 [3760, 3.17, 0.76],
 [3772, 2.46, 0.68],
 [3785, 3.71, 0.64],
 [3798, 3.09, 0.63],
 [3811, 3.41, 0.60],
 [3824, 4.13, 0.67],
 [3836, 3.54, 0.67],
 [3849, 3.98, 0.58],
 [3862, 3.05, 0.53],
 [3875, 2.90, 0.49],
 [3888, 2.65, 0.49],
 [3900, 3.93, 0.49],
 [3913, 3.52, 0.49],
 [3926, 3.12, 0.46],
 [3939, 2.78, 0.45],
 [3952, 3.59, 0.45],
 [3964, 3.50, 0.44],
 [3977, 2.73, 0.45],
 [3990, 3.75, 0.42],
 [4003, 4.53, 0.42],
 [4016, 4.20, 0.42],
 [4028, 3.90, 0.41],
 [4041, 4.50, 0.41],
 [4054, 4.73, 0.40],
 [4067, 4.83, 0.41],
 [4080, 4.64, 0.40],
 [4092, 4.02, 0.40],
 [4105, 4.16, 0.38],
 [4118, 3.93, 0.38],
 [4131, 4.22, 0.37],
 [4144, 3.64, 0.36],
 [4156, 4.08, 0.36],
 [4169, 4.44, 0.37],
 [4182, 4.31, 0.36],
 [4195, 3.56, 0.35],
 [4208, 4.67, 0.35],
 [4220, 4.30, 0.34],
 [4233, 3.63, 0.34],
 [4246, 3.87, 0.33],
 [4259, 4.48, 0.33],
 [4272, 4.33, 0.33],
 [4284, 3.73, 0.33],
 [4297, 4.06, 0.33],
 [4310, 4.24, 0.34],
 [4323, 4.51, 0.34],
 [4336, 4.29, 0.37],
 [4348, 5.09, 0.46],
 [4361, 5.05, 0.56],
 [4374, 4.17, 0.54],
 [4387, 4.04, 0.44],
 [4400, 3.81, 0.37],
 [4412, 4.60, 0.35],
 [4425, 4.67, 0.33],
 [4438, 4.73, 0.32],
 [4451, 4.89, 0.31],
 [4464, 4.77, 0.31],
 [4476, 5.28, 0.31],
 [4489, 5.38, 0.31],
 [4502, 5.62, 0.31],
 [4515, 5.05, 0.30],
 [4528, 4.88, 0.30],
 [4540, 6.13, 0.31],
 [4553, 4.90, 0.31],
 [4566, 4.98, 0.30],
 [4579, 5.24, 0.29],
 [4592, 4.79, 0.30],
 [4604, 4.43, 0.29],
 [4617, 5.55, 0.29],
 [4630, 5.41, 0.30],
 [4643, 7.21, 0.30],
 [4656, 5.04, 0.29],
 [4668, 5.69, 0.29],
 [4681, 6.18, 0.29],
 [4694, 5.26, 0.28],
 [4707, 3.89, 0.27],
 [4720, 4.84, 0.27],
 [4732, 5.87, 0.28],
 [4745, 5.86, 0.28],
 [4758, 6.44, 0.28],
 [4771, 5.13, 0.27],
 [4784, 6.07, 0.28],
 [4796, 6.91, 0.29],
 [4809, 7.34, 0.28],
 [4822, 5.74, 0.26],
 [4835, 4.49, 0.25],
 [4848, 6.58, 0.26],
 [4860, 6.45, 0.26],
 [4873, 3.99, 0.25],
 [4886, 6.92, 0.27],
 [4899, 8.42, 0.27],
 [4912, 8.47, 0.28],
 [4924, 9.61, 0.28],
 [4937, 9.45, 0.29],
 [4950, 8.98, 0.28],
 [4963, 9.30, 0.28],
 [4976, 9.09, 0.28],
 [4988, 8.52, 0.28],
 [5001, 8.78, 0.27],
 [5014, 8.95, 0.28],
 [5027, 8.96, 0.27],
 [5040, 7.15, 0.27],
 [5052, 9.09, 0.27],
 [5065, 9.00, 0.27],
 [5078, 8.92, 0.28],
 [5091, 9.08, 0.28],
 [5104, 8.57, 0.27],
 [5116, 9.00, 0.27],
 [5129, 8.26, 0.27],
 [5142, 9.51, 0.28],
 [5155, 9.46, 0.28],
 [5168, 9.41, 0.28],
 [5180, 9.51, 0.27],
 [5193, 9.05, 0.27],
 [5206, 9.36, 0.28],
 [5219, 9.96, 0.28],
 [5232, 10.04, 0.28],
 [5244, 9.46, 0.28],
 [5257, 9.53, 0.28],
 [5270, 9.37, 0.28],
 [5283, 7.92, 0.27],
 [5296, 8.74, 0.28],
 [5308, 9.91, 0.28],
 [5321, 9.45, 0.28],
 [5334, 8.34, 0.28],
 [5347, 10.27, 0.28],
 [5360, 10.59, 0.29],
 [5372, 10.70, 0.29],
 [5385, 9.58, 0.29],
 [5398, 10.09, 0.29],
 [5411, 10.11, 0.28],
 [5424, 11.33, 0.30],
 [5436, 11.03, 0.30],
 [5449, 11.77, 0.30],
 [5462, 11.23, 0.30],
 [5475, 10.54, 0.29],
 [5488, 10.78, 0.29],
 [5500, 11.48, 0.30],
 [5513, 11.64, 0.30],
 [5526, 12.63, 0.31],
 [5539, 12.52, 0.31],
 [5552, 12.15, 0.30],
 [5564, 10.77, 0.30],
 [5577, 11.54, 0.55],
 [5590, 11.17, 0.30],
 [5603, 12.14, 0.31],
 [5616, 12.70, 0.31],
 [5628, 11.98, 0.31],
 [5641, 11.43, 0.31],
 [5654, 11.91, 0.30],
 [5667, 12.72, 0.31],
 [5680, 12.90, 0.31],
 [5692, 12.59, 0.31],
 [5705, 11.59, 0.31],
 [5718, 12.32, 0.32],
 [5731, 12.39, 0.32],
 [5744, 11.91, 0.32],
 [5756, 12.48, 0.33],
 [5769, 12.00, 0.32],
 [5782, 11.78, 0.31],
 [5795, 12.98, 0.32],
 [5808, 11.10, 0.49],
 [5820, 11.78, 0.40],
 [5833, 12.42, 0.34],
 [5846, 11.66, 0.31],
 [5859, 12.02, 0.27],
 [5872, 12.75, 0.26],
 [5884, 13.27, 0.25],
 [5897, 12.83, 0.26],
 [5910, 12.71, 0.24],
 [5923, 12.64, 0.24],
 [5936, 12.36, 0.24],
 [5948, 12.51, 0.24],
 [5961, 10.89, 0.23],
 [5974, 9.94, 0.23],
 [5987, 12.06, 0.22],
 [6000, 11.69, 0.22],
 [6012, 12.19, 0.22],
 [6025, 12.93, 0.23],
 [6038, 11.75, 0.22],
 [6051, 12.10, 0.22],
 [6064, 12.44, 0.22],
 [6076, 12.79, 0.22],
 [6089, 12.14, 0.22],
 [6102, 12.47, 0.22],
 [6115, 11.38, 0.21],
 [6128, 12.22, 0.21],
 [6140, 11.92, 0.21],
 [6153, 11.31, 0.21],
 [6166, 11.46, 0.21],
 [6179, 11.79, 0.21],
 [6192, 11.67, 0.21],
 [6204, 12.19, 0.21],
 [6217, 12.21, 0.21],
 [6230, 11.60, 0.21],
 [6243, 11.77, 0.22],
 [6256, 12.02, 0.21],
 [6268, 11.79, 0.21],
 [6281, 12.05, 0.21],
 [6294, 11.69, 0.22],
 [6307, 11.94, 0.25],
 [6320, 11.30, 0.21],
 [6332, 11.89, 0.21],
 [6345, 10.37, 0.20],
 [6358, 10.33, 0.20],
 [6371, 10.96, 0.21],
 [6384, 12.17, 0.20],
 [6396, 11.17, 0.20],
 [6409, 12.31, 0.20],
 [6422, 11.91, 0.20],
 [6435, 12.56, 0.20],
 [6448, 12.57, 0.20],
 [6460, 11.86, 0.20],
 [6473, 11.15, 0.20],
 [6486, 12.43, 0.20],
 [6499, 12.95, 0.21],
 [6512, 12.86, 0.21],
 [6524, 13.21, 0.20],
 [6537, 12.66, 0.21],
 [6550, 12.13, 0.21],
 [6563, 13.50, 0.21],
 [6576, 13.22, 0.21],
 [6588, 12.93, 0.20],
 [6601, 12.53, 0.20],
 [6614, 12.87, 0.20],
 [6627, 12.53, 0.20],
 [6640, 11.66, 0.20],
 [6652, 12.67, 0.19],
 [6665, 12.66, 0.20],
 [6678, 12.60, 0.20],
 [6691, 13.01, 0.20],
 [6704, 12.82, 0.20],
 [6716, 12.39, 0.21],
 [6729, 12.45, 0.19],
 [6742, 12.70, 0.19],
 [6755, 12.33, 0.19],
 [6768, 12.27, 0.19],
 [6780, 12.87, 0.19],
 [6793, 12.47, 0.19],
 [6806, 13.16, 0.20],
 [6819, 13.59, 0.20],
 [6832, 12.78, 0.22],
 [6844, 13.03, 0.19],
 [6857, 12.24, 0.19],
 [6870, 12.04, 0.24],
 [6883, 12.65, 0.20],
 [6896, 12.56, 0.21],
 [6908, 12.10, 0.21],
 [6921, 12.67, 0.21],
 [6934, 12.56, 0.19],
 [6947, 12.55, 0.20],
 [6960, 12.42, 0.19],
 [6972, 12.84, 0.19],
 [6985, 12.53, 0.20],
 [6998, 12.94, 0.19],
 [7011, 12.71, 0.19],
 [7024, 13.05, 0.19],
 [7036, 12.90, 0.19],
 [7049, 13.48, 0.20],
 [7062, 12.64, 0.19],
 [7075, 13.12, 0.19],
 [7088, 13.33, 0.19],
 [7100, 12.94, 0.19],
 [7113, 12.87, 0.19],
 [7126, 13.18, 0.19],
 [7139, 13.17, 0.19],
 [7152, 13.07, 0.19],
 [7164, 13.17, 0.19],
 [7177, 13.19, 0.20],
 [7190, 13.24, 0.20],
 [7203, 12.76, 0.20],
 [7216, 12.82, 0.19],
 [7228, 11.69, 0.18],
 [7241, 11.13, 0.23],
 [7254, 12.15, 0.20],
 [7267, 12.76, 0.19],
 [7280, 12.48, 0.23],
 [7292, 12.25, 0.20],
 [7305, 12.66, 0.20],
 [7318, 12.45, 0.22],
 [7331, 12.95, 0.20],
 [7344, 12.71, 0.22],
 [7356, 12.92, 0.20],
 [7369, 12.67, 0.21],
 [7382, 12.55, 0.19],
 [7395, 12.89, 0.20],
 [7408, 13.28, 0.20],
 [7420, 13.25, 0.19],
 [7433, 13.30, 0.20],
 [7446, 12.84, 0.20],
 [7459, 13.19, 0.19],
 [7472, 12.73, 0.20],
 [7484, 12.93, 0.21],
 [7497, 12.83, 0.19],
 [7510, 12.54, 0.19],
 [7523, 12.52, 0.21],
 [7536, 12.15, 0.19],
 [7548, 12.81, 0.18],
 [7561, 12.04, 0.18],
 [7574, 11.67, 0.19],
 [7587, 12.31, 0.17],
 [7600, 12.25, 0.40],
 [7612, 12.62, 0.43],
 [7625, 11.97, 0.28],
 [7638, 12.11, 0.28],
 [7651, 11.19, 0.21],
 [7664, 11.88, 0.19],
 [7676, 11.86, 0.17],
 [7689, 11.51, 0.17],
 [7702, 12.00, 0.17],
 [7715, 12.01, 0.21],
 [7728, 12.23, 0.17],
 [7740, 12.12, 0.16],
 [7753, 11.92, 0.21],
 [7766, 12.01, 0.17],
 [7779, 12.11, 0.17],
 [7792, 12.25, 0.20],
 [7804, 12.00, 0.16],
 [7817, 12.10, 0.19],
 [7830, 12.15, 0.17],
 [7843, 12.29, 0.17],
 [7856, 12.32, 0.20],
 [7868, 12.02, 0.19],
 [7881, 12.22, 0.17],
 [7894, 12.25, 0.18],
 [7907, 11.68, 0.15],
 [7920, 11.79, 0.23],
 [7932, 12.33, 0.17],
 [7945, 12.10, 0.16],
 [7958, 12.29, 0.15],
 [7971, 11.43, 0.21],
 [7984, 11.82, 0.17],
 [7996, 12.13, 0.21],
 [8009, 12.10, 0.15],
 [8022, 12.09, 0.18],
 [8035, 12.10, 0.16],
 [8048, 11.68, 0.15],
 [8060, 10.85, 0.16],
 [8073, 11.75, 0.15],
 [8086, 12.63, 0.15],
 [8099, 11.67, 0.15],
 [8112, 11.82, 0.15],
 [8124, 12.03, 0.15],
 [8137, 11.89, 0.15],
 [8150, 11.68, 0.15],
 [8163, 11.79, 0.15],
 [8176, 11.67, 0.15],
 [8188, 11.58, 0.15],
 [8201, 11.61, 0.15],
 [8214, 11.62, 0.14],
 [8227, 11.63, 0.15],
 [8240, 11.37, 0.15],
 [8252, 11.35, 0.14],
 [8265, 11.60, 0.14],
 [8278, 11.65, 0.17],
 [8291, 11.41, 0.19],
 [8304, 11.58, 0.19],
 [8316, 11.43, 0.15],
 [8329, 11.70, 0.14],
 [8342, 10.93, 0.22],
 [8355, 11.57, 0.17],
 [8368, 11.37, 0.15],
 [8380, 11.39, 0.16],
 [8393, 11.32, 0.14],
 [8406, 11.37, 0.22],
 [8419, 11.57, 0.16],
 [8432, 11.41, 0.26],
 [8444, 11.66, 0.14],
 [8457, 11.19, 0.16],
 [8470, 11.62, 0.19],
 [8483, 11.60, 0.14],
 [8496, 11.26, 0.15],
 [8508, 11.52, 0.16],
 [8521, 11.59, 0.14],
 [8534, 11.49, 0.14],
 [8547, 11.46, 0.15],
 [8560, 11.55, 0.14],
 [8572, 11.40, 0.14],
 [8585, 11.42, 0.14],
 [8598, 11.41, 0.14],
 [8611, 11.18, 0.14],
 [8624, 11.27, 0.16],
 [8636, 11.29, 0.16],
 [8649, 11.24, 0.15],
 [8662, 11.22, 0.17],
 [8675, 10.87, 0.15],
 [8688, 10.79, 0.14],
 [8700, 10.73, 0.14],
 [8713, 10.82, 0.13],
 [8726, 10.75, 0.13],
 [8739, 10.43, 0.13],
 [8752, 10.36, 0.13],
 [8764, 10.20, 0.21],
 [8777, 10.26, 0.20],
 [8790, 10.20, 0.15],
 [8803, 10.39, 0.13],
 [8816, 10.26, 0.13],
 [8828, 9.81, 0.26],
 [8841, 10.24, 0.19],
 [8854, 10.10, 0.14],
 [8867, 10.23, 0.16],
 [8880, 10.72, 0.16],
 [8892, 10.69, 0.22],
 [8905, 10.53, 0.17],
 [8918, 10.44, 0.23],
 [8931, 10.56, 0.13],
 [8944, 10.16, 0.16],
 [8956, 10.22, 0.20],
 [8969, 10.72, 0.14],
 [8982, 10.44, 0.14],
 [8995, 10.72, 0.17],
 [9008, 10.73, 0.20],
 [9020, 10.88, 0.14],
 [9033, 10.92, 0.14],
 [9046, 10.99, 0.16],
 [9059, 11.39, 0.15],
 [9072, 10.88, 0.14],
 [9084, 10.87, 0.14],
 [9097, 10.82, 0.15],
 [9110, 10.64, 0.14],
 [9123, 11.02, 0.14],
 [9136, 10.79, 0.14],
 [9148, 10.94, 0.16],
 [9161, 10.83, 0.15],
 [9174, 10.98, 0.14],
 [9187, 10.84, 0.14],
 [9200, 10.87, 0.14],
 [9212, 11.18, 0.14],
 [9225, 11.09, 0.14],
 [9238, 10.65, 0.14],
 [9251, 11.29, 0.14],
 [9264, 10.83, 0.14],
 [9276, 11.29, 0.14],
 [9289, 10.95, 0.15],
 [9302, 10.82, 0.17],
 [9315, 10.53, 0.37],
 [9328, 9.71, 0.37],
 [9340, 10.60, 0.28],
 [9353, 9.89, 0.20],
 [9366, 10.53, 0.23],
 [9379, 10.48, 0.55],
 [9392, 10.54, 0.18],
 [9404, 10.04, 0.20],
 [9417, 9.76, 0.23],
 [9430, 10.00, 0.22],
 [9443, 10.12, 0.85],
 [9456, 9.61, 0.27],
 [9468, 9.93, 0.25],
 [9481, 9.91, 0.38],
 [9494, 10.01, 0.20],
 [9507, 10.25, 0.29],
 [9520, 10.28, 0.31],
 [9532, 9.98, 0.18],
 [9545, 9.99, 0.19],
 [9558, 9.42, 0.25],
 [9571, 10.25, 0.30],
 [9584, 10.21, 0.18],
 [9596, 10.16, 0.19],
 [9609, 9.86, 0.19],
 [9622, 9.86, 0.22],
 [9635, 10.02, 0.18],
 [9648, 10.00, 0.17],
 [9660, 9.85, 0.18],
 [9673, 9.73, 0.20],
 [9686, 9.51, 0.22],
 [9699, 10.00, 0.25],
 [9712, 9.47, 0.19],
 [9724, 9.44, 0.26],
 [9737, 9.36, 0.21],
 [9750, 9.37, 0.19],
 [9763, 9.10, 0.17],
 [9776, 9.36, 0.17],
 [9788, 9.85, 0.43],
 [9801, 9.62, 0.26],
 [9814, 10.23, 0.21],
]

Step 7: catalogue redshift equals 0.228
